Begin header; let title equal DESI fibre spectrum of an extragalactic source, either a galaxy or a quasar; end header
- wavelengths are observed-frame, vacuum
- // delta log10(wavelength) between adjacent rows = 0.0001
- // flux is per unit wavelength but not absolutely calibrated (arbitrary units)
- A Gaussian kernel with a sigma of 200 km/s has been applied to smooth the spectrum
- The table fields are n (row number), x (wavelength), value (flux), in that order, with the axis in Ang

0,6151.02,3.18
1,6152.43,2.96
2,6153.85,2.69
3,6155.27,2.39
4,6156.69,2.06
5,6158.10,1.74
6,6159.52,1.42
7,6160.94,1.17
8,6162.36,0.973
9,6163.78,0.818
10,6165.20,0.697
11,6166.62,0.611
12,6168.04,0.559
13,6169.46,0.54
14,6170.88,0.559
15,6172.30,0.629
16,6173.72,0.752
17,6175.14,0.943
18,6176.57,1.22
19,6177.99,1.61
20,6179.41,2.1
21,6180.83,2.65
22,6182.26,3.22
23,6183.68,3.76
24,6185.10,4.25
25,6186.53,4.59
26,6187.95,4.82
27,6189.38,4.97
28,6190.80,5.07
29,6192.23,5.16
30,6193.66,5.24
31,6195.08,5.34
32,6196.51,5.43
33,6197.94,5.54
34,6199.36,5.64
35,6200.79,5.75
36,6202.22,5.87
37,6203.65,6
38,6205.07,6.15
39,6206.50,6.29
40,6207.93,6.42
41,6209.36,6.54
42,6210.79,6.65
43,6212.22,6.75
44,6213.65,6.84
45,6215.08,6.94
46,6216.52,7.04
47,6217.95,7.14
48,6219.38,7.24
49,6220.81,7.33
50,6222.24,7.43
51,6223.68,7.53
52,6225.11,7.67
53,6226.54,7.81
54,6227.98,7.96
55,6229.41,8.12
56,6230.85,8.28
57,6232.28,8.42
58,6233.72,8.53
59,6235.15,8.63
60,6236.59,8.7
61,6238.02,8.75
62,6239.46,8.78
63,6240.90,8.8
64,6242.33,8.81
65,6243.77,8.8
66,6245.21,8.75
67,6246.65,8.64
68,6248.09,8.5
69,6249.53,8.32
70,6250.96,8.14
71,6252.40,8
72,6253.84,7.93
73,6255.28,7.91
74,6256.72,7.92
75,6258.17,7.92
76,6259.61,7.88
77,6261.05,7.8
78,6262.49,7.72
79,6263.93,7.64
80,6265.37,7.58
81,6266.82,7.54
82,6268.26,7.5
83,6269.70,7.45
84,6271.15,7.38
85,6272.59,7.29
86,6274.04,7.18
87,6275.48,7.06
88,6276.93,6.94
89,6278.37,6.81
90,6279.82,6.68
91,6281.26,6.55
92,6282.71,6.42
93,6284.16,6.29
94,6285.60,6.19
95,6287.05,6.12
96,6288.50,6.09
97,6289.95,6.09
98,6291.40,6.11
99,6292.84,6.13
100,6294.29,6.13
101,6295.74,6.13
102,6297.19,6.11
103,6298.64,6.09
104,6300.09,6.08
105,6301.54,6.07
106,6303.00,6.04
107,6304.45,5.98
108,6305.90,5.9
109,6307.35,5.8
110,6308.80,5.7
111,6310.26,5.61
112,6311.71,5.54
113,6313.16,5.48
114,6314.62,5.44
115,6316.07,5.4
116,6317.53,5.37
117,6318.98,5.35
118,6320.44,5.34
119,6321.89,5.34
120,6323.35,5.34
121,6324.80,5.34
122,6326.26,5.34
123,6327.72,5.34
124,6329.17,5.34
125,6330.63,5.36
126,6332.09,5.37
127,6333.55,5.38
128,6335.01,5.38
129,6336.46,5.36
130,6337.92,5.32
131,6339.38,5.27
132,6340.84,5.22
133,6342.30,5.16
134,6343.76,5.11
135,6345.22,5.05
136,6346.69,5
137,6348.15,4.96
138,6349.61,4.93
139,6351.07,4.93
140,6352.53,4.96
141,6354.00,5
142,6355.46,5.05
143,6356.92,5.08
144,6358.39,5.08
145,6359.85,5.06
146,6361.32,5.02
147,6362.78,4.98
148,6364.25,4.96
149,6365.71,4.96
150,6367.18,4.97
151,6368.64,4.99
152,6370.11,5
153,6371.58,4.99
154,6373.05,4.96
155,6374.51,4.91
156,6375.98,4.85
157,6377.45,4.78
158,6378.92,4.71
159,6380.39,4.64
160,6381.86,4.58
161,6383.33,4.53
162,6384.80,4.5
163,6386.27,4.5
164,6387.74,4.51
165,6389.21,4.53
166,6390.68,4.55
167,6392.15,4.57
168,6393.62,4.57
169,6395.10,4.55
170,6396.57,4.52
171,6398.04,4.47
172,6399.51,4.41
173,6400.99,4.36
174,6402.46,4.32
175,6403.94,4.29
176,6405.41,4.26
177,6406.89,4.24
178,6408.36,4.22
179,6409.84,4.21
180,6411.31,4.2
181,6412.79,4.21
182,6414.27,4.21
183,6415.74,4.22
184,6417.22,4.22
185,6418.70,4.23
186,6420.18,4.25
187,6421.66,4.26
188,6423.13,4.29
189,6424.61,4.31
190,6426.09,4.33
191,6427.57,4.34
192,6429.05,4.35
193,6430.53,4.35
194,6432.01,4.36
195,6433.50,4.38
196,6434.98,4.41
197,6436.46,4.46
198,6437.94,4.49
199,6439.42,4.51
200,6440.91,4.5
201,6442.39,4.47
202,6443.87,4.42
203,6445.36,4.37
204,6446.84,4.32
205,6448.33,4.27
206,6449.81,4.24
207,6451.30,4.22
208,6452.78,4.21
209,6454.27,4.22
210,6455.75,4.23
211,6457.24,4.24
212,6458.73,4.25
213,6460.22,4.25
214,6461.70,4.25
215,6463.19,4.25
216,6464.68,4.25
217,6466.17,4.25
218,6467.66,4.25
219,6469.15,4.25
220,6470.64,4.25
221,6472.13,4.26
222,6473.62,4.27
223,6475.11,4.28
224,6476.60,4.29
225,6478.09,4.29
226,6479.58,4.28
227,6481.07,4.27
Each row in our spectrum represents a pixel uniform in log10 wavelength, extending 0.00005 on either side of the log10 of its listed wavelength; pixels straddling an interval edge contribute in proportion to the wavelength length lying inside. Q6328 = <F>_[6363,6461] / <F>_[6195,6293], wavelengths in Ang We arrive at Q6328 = 0.61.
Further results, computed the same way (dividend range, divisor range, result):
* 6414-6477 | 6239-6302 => 0.59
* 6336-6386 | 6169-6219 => 1.09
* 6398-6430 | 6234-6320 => 0.61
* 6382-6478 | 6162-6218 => 1.07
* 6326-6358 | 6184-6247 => 0.75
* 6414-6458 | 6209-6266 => 0.55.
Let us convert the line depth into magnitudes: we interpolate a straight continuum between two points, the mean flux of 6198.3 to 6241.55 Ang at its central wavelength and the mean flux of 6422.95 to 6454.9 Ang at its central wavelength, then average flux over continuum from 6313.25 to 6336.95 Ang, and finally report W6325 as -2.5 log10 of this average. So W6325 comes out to 0.102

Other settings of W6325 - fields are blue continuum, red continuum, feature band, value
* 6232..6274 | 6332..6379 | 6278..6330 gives 0.13 mag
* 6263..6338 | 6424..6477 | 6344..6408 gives 0.10 mag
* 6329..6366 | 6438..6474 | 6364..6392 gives 0.03 mag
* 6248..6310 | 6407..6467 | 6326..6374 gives 0.12 mag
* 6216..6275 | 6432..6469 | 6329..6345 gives 0.20 mag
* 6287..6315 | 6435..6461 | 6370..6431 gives 0.09 mag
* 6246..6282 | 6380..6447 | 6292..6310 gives 0.14 mag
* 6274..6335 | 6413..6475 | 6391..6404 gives 0.09 mag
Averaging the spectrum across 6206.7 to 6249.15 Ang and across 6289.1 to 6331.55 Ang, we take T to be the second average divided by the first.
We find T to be 0.7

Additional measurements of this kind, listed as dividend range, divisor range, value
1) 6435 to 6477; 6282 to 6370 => 0.79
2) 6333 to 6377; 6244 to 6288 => 0.68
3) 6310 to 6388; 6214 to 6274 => 0.64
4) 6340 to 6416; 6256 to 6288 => 0.66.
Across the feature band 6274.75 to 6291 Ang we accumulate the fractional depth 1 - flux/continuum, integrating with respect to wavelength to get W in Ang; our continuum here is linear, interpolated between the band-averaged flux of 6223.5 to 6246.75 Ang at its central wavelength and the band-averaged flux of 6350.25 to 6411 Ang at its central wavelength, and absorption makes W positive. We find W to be 1.7 Ang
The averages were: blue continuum 8.43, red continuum 4.69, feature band 6.47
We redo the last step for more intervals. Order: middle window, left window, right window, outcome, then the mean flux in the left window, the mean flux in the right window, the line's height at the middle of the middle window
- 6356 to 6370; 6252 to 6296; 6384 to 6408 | 0.4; 7.05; 4.44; 5.15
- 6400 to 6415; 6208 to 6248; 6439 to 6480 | 2.5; 7.87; 4.29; 5.09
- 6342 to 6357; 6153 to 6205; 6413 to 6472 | -4.6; 3.01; 4.3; 3.85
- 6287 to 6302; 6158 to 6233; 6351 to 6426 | -4.8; 4.64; 4.6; 4.62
